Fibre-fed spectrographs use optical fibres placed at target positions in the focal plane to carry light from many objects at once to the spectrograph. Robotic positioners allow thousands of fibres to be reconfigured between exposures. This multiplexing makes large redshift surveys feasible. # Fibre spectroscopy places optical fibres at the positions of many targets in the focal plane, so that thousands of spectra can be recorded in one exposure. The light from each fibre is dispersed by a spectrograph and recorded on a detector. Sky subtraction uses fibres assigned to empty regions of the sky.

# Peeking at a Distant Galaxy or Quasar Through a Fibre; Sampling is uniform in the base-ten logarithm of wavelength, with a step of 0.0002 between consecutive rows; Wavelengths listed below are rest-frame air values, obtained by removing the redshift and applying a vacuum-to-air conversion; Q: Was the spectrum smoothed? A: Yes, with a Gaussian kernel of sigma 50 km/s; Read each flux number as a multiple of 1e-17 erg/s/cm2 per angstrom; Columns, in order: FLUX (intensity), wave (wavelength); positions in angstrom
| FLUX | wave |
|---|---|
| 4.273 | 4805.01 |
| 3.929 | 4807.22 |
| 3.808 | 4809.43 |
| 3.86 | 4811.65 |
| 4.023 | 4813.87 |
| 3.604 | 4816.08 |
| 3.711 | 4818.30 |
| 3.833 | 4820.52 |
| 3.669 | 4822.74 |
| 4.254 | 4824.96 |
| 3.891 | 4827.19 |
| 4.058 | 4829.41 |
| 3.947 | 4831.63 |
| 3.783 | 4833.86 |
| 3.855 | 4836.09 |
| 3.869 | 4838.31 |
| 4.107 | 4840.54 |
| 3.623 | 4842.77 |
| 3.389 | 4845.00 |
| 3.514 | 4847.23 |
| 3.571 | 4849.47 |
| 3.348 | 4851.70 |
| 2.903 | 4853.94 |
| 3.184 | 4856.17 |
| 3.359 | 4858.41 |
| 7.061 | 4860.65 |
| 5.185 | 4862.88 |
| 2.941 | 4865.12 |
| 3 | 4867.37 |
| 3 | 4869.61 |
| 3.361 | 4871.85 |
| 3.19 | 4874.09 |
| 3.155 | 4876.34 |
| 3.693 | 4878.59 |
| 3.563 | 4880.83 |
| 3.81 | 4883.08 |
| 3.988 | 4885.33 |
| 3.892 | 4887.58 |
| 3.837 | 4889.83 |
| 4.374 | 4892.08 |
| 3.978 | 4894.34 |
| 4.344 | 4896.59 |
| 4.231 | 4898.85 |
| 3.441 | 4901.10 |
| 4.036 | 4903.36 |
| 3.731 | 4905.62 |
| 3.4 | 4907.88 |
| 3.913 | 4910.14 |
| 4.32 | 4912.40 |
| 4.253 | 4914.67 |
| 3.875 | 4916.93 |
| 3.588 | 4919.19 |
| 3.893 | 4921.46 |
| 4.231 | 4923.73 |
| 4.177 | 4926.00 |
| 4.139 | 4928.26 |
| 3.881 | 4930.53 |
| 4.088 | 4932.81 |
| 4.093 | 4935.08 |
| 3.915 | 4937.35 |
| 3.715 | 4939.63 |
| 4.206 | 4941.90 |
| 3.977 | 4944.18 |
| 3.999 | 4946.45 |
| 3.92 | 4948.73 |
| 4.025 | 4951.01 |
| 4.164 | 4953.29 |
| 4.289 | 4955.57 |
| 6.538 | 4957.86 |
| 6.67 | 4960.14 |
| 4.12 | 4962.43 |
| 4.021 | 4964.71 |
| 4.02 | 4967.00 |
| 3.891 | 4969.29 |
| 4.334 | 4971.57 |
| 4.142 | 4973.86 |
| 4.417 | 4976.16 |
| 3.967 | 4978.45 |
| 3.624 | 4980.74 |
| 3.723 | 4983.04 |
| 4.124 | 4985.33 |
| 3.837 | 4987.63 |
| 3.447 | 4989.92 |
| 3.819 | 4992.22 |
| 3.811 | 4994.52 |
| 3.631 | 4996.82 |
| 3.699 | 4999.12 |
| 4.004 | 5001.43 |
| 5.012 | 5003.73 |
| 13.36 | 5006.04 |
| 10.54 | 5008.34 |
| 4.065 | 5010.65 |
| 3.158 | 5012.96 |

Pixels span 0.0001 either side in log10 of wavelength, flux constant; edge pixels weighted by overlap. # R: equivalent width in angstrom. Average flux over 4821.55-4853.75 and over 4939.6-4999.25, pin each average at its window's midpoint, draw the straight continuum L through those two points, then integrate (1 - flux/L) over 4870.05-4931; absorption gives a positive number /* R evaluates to 1.5 angstrom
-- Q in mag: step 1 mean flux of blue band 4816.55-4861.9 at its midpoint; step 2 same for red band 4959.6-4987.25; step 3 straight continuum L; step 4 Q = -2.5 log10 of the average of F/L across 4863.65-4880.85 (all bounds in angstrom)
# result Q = 0.205 mag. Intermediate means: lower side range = 3.85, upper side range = 4.19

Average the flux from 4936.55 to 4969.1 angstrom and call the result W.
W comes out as 4.39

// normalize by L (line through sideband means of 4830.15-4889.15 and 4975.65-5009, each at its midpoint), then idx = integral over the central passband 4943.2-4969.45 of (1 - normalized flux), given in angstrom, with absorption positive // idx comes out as 0.6 angstrom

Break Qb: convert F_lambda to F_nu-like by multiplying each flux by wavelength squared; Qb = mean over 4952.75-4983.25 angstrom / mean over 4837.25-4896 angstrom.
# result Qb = 1.24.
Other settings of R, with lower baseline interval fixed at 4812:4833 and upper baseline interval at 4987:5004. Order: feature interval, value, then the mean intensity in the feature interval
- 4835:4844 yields 0.1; 3.86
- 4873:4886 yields 1.1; 3.55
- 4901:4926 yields -0.3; 3.91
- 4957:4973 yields -3.7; 4.76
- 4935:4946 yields -0.3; 3.97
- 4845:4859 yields 2.0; 3.32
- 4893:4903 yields -0.4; 4.01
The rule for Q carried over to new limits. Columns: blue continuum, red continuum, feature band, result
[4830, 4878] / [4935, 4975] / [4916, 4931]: 0.04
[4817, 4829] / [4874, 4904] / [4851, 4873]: 0.03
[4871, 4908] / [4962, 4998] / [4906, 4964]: -0.09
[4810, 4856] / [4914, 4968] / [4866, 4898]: 0.09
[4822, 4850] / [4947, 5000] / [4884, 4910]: 0.01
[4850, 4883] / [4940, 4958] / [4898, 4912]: 0.03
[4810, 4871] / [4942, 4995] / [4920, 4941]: 0.02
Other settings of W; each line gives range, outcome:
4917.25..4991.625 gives 4.16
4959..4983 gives 4.29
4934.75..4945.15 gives 3.97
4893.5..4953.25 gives 3.98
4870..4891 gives 3.59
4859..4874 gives 4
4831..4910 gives 3.76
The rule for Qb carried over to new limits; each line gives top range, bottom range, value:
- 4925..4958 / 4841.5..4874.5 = 1.17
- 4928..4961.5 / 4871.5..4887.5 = 1.26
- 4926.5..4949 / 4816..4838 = 1.08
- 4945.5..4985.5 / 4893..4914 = 1.13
